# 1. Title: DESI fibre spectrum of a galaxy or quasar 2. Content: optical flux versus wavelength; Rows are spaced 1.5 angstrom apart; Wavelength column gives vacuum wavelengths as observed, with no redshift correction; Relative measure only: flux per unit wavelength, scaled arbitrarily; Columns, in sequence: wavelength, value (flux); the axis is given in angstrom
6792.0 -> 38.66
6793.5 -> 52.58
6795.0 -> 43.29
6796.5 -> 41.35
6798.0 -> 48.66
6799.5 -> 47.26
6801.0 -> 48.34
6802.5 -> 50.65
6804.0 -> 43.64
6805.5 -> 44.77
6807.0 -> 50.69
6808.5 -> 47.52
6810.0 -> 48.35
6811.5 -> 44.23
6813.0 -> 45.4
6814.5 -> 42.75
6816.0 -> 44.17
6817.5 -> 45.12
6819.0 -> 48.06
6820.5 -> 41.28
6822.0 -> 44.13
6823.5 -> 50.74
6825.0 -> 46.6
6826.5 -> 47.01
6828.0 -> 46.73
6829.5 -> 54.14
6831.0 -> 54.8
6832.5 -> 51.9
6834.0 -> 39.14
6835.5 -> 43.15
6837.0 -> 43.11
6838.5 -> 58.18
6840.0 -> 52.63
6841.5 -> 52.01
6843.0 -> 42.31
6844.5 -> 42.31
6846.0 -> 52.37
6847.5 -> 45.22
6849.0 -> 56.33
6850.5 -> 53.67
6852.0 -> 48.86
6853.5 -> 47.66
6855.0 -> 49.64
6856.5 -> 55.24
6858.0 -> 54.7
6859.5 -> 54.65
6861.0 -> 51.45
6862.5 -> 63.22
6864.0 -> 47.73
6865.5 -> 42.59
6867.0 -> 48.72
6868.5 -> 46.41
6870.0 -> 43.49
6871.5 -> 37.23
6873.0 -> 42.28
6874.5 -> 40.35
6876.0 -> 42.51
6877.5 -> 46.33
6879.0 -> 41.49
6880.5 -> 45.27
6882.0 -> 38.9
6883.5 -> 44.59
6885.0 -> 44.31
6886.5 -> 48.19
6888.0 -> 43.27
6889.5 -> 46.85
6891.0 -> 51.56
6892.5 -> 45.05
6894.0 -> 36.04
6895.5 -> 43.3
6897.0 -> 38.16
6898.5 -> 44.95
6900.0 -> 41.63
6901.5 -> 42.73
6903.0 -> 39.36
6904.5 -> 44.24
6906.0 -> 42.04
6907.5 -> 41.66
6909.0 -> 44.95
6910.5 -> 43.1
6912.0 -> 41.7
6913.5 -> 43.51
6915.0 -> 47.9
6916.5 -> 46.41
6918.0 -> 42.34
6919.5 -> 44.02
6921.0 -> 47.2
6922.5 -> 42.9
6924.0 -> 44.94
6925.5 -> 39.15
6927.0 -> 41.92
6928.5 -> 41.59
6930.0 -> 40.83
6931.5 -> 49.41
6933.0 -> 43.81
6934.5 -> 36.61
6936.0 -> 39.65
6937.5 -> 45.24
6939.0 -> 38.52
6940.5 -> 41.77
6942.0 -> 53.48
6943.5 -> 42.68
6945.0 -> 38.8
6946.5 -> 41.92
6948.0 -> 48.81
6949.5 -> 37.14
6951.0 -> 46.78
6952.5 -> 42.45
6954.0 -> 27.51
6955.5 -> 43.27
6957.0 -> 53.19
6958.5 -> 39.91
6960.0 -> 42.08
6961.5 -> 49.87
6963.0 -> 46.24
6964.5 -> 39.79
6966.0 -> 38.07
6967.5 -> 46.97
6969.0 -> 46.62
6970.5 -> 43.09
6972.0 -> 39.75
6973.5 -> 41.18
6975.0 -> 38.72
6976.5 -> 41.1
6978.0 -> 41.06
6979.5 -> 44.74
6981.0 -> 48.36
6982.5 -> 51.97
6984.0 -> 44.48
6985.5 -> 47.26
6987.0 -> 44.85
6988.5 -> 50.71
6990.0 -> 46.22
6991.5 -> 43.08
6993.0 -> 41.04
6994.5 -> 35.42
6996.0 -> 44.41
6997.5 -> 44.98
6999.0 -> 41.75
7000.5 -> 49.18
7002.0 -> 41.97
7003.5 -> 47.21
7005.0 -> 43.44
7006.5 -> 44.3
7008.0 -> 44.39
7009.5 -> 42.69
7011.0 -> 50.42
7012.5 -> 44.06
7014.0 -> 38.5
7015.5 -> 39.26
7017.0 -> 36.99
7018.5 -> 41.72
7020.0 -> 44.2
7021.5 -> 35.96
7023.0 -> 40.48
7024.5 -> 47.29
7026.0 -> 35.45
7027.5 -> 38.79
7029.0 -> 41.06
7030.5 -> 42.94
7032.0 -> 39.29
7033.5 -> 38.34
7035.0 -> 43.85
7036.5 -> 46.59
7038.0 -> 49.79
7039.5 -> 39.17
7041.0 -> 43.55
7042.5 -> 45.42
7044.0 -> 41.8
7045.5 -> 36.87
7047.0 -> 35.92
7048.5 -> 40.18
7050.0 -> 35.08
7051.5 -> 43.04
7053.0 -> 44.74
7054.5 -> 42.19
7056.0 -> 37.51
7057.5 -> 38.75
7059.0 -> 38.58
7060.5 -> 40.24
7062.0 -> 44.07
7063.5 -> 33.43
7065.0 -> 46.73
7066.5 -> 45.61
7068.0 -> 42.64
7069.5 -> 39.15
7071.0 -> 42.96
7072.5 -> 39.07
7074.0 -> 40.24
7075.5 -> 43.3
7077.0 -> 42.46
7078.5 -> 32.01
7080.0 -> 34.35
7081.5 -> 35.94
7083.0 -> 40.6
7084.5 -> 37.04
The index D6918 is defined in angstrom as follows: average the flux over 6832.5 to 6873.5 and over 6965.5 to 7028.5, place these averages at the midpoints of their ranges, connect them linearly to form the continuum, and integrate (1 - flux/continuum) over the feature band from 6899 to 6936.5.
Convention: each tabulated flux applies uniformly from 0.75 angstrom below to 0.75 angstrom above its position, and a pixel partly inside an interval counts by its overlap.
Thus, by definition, 2.7 angstrom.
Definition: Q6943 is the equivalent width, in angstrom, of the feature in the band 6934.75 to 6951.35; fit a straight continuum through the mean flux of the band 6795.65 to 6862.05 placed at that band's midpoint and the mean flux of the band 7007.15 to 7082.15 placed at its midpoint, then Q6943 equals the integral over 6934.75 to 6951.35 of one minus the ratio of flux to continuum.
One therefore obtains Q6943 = 0.6 angstrom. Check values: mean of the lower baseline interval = 48.3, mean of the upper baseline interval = 41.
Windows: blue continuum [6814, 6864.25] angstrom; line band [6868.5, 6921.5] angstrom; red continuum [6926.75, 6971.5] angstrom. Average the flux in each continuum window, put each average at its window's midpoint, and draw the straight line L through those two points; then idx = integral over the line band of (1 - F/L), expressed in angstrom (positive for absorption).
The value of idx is 3.0 angstrom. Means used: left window 49.2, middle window 43.4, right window 42.9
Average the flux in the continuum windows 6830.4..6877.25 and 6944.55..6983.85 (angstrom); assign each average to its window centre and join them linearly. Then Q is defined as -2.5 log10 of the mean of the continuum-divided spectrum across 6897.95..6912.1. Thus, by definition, 0.08 mag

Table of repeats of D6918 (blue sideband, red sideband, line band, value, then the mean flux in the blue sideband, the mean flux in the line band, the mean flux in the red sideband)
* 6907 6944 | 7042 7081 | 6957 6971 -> -0.5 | 43.4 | 44.1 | 40.2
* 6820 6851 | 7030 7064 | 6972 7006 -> -0.9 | 48.5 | 44.1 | 41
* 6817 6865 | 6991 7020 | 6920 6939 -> 1.4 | 49.5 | 42.6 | 42.9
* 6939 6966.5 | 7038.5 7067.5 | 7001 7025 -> -0.6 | 42.9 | 42.7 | 40.8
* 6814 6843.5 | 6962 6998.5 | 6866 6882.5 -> 1.2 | 47.5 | 43.1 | 43.8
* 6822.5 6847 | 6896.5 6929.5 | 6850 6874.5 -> -1.2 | 48.5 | 48.9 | 43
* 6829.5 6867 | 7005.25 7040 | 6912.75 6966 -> 3.2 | 50.2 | 43.1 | 42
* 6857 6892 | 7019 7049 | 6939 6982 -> 0.6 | 46.4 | 43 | 41.4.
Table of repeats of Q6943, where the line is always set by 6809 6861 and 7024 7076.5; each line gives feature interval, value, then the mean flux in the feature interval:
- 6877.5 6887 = 0.61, 43.9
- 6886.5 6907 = 1.42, 43.2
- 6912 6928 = 0.61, 43.9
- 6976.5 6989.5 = -0.86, 46.3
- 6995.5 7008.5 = -0.54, 44.6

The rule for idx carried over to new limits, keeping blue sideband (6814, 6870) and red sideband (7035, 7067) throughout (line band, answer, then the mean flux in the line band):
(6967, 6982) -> 0.3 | 43.2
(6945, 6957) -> 0.9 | 41.7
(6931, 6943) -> 0.5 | 43.4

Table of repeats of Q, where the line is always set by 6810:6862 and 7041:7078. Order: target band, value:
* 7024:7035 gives 0.035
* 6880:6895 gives 0.058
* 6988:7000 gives -0.008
